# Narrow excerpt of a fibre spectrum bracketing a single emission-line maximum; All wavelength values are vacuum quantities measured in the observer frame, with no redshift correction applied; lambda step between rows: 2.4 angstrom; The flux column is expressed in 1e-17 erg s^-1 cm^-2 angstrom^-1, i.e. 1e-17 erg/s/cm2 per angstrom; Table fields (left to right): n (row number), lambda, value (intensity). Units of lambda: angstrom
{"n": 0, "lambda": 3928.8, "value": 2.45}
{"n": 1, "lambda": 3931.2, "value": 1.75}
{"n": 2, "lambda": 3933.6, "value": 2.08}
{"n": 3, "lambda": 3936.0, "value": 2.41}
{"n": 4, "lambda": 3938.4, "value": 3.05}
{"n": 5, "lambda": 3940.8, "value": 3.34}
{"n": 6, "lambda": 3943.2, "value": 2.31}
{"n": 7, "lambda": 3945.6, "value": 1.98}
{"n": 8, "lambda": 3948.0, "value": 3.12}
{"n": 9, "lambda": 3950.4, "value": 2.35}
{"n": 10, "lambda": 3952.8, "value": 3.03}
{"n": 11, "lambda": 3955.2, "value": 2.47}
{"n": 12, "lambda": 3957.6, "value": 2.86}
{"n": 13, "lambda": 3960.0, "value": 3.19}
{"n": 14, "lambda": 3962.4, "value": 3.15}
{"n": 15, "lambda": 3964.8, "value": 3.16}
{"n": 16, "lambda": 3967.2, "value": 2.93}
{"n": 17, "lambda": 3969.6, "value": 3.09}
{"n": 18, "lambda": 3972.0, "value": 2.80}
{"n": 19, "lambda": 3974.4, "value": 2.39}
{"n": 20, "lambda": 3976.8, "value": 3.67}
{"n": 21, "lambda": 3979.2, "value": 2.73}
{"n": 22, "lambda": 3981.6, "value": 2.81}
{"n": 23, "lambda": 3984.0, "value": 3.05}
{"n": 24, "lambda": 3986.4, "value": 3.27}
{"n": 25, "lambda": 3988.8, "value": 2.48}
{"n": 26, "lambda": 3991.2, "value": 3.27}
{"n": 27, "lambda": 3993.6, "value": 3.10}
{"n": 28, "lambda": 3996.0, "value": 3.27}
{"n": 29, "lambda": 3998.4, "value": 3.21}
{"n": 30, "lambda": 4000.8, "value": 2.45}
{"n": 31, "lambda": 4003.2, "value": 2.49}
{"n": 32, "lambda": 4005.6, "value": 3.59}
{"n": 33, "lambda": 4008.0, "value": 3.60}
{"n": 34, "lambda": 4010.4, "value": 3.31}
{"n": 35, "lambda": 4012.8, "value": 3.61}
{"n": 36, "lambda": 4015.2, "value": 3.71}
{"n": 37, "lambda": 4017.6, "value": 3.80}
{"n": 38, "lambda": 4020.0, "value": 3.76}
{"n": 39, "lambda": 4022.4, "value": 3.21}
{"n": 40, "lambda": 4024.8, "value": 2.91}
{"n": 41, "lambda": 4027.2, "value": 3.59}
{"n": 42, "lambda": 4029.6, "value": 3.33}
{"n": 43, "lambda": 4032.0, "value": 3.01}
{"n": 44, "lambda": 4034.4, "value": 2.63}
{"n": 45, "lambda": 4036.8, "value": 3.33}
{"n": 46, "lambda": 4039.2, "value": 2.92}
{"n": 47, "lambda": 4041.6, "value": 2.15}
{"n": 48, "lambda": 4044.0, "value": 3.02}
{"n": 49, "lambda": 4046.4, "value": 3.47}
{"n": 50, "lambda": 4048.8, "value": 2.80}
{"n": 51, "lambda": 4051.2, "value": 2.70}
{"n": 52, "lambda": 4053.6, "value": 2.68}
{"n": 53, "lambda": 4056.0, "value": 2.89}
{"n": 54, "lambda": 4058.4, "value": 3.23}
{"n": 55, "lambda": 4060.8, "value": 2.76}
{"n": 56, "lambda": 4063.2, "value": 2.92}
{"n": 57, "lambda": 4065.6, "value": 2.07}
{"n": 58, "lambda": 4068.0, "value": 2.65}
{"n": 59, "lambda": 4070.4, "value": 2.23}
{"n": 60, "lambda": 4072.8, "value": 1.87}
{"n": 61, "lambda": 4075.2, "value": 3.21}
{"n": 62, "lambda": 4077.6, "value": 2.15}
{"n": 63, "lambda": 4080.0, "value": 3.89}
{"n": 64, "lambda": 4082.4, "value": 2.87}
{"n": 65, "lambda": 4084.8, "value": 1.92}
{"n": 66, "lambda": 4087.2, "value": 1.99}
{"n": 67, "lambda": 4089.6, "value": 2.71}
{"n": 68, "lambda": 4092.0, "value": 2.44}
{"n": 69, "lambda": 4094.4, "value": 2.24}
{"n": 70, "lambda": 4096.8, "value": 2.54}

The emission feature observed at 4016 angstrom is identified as C III]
